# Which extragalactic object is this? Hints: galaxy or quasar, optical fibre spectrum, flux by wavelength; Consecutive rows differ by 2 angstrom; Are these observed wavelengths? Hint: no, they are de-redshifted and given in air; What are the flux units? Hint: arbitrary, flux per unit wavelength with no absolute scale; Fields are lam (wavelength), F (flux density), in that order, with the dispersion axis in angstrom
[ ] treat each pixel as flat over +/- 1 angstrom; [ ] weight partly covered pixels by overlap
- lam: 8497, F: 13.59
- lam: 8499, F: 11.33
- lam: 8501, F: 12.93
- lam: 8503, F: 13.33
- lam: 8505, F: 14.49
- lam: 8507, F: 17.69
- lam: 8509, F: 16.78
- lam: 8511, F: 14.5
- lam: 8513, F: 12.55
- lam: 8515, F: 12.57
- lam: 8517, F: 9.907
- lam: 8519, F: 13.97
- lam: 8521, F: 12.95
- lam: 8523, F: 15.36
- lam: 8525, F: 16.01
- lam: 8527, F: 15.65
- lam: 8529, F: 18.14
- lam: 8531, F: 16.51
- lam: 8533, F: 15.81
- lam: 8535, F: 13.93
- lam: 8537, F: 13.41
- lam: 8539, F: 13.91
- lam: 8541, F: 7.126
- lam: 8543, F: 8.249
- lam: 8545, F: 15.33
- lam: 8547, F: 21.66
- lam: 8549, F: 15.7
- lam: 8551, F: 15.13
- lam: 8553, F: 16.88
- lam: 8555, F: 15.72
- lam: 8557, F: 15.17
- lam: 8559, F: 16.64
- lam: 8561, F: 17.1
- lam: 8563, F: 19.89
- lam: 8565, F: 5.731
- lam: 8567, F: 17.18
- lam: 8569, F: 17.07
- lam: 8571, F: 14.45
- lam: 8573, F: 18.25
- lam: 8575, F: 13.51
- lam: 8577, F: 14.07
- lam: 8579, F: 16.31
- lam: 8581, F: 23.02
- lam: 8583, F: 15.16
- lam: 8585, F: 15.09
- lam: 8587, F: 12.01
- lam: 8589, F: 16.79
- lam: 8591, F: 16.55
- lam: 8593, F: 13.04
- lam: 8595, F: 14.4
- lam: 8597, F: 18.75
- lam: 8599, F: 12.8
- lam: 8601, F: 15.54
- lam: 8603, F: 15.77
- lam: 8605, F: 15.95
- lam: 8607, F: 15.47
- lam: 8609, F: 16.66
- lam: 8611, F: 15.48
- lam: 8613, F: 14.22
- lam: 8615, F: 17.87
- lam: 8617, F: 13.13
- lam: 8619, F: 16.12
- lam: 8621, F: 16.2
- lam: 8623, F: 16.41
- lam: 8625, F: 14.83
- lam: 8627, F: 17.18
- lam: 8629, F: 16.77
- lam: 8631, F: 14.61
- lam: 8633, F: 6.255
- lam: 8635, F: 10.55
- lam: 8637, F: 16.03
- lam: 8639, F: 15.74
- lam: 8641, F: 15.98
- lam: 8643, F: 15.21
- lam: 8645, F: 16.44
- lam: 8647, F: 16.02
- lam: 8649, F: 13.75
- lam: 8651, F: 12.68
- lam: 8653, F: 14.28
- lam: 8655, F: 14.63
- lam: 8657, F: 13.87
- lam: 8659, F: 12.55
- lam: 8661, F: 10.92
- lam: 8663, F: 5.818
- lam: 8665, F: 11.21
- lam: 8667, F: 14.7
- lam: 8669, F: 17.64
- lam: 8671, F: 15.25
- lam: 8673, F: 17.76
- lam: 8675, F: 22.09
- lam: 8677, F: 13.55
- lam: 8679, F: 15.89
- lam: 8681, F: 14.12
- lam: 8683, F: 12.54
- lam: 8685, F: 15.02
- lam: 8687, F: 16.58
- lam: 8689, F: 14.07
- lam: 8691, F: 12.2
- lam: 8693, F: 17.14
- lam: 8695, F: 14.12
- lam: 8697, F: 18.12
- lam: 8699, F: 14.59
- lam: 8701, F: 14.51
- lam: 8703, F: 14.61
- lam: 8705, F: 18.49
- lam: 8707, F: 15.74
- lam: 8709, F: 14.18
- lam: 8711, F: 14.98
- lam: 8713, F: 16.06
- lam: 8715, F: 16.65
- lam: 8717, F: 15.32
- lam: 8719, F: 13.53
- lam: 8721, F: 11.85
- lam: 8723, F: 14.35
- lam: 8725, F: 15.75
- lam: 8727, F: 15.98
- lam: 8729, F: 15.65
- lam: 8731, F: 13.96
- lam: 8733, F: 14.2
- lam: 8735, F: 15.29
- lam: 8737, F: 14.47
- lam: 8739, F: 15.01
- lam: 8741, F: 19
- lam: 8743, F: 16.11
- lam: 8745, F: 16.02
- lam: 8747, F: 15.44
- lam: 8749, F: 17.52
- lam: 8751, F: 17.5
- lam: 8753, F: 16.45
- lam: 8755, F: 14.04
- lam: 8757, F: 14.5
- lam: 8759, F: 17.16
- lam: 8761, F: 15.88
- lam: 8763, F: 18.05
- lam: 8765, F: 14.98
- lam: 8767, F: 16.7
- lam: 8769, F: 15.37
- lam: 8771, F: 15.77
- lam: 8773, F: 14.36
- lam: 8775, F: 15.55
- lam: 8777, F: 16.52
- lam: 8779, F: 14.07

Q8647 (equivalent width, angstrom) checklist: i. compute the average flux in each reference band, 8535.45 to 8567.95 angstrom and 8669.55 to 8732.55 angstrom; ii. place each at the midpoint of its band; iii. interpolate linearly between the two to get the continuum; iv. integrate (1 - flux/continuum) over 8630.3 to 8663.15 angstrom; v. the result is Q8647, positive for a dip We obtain 3.6 angstrom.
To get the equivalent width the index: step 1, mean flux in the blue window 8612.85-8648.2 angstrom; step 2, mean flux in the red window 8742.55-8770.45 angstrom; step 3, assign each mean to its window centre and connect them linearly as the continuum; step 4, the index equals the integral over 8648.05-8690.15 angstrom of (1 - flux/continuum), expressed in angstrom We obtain 3.1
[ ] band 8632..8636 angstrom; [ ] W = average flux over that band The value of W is 8.4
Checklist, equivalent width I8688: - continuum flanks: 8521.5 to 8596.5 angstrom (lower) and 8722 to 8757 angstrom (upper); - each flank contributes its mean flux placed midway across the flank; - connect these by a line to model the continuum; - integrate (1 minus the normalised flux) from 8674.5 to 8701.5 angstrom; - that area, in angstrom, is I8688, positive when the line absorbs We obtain 0.6 angstrom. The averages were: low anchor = 15.3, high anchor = 15.7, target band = 15.2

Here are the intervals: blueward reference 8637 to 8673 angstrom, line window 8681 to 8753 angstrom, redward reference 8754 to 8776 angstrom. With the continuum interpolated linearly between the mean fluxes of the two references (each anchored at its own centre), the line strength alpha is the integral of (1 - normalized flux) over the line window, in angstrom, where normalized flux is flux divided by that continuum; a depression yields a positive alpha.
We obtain -1.66 angstrom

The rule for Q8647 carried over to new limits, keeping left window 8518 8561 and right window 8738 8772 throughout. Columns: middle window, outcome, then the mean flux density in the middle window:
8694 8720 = 0.78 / 15.5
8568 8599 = -1.18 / 15.8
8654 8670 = 3.07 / 12.7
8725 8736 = 0.67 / 15.1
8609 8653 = 1.79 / 14.9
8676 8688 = 0.89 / 14.6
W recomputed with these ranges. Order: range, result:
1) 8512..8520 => 12.2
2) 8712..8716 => 16.4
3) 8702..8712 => 15.6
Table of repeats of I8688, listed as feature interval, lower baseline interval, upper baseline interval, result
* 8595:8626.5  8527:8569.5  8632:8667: -4.13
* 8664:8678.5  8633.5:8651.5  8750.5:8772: -1.10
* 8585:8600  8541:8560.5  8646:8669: -0.61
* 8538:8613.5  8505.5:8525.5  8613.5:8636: -4.92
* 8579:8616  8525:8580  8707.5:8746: -1.63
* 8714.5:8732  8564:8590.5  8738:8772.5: 1.41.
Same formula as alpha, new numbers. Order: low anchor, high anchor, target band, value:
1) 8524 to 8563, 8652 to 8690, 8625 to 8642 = 0.5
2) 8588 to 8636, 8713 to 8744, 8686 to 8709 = -0.4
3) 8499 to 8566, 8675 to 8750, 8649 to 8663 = 2.2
